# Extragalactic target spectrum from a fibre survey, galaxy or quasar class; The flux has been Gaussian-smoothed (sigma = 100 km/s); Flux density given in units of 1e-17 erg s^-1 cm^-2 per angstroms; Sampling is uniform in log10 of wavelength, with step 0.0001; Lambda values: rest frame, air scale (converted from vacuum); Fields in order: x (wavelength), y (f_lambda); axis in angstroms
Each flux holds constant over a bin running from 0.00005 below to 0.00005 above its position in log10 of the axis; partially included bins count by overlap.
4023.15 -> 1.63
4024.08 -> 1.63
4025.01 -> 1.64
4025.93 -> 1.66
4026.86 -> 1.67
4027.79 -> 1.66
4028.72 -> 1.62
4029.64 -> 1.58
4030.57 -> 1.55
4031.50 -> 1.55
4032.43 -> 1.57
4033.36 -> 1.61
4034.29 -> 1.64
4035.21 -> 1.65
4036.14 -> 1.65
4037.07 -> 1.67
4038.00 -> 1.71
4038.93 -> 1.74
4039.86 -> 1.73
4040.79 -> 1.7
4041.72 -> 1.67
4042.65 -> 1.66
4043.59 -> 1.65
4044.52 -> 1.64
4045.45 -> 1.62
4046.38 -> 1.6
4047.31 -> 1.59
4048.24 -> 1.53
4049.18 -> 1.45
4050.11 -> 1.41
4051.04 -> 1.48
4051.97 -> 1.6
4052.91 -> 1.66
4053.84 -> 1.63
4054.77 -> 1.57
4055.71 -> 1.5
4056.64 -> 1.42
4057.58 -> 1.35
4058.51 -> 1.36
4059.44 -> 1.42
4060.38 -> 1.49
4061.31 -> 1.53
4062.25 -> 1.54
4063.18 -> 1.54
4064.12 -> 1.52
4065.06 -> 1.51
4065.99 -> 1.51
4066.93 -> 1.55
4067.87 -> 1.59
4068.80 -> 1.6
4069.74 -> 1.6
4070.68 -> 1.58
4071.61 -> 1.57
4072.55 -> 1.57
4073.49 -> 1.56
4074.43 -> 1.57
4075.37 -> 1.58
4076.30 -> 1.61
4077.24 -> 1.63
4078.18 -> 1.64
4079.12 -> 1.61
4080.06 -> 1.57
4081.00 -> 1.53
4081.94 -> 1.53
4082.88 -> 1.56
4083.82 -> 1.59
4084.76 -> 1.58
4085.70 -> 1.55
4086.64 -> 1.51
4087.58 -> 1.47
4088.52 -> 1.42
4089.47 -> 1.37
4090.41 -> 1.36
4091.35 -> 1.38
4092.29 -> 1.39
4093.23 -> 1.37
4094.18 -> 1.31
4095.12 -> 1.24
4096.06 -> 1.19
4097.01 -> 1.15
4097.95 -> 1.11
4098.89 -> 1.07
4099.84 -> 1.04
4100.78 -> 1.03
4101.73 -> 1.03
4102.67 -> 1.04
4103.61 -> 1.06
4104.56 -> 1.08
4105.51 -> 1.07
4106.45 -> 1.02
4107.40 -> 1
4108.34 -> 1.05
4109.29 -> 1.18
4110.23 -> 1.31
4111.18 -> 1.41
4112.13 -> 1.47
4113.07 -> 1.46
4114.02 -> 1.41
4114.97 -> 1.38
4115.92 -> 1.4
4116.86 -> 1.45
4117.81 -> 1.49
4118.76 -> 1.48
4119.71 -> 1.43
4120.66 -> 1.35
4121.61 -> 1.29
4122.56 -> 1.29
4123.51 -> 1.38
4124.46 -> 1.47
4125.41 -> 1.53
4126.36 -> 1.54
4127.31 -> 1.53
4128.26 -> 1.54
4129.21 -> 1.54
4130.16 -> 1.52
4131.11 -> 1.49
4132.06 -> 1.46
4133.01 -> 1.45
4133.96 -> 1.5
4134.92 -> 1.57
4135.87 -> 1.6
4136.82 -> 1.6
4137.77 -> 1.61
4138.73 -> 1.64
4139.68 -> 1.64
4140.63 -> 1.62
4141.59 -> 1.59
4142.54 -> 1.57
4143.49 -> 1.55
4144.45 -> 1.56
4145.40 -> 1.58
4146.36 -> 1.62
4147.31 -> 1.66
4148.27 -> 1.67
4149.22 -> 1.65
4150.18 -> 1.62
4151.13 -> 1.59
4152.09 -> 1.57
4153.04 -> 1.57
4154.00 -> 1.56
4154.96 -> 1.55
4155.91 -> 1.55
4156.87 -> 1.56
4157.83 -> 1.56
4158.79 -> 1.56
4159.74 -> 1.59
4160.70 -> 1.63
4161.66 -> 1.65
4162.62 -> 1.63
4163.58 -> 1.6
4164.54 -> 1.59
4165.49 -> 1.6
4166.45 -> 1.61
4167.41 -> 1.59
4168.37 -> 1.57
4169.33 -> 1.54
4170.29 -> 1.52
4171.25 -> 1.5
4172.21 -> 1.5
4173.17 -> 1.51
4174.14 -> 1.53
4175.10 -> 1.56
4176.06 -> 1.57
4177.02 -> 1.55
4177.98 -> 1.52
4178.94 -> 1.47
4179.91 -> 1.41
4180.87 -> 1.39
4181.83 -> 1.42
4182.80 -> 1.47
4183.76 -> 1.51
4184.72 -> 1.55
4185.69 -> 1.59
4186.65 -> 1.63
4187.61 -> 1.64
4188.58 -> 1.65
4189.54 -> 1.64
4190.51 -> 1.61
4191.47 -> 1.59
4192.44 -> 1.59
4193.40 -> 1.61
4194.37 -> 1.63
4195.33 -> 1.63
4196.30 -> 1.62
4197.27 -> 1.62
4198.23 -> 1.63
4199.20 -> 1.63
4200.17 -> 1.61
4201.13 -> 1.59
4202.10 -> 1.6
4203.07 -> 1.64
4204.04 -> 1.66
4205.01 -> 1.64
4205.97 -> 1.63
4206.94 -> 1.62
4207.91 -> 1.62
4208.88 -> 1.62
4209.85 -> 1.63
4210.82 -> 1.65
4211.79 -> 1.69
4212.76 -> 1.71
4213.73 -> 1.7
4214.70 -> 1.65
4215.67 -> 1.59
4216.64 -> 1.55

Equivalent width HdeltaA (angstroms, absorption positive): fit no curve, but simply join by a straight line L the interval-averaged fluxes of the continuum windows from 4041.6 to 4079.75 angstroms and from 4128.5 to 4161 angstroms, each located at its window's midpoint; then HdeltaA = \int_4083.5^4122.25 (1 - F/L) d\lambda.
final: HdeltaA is 6.8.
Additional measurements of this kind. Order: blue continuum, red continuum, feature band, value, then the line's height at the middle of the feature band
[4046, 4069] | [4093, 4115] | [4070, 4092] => -3.1 angstroms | 1.35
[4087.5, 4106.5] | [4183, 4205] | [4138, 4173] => -3.4 angstroms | 1.45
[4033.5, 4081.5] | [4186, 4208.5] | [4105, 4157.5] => 4.1 angstroms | 1.6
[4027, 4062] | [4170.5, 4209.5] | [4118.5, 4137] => 1.2 angstroms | 1.58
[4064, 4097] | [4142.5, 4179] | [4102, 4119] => 3.0 angstroms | 1.53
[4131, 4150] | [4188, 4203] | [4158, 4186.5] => 1.1 angstroms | 1.6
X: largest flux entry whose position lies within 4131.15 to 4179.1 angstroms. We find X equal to 1.67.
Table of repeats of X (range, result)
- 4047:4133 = 1.66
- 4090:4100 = 1.39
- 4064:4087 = 1.64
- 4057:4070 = 1.6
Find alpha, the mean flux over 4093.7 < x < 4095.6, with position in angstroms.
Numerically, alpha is 1.27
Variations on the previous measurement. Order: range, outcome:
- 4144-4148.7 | 1.62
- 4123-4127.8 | 1.49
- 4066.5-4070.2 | 1.59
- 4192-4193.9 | 1.6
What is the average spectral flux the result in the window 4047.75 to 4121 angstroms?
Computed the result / 1.41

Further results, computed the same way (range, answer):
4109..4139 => 1.46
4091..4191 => 1.46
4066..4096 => 1.51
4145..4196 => 1.57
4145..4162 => 1.6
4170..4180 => 1.52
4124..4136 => 1.52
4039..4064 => 1.55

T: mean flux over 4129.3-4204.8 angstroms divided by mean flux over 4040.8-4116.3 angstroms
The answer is 1.10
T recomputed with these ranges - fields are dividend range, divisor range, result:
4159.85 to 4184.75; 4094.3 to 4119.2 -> 1.26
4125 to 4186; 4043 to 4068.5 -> 1.02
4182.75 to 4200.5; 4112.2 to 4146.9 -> 1.07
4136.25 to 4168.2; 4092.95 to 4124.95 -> 1.28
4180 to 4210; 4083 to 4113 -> 1.27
